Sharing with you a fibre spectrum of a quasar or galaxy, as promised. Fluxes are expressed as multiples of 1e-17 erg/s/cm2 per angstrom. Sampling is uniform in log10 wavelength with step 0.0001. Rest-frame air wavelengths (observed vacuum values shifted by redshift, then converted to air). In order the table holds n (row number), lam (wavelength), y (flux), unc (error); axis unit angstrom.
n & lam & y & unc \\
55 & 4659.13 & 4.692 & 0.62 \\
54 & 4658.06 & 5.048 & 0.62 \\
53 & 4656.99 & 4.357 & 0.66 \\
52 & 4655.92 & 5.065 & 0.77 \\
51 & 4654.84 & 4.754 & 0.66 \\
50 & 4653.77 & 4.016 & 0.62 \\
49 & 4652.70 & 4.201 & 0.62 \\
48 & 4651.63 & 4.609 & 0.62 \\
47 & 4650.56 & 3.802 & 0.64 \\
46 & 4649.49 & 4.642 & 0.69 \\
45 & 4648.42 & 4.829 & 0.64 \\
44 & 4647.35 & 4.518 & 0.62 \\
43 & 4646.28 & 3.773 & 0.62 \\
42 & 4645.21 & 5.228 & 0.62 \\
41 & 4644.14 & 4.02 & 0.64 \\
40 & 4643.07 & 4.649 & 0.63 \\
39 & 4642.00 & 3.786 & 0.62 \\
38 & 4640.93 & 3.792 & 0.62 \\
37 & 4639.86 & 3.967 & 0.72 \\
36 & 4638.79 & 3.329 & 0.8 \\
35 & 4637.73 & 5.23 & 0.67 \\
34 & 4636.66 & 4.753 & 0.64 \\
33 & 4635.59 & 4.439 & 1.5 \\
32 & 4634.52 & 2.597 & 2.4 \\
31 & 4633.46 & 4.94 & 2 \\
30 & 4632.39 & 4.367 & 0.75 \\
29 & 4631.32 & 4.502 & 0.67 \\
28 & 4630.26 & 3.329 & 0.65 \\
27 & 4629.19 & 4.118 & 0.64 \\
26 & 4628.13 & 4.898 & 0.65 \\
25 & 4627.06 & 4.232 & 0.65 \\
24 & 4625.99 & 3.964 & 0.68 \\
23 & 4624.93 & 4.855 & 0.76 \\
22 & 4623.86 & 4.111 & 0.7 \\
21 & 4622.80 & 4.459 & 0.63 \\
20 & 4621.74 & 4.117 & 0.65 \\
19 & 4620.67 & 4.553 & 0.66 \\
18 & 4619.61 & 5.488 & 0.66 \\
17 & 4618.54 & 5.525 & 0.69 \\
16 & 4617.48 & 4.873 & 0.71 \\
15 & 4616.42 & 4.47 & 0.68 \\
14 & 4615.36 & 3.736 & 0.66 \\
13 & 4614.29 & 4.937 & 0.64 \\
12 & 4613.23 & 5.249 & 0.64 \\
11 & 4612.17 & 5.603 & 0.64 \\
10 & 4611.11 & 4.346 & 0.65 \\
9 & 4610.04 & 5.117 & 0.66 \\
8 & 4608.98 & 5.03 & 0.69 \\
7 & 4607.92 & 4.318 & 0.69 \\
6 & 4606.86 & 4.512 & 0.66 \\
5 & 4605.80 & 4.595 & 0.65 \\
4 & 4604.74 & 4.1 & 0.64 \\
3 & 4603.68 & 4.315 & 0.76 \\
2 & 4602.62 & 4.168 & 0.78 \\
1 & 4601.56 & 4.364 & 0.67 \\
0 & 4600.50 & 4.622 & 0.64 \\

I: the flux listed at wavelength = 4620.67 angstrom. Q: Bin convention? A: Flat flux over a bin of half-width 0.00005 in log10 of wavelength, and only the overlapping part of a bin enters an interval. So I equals 4.553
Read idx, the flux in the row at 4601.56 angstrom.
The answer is 4.364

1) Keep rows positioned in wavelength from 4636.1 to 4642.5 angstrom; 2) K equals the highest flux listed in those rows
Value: 5.23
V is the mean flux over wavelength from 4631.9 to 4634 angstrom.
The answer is 4.65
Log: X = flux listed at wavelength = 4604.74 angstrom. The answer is 4.1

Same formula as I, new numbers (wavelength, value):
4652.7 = 4.201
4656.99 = 4.357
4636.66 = 4.753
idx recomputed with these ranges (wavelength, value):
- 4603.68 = 4.315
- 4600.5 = 4.622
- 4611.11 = 4.346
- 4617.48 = 4.873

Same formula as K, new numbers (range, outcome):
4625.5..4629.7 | 4.898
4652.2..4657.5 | 5.065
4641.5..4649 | 5.228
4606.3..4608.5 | 4.512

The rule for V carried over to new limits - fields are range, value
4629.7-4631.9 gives 3.92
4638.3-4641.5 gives 3.7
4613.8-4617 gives 4.38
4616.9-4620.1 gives 5.28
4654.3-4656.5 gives 4.89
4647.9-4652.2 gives 4.47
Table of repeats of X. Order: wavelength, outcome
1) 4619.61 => 5.488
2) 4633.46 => 4.94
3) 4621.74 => 4.117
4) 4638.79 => 3.329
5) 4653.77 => 4.016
